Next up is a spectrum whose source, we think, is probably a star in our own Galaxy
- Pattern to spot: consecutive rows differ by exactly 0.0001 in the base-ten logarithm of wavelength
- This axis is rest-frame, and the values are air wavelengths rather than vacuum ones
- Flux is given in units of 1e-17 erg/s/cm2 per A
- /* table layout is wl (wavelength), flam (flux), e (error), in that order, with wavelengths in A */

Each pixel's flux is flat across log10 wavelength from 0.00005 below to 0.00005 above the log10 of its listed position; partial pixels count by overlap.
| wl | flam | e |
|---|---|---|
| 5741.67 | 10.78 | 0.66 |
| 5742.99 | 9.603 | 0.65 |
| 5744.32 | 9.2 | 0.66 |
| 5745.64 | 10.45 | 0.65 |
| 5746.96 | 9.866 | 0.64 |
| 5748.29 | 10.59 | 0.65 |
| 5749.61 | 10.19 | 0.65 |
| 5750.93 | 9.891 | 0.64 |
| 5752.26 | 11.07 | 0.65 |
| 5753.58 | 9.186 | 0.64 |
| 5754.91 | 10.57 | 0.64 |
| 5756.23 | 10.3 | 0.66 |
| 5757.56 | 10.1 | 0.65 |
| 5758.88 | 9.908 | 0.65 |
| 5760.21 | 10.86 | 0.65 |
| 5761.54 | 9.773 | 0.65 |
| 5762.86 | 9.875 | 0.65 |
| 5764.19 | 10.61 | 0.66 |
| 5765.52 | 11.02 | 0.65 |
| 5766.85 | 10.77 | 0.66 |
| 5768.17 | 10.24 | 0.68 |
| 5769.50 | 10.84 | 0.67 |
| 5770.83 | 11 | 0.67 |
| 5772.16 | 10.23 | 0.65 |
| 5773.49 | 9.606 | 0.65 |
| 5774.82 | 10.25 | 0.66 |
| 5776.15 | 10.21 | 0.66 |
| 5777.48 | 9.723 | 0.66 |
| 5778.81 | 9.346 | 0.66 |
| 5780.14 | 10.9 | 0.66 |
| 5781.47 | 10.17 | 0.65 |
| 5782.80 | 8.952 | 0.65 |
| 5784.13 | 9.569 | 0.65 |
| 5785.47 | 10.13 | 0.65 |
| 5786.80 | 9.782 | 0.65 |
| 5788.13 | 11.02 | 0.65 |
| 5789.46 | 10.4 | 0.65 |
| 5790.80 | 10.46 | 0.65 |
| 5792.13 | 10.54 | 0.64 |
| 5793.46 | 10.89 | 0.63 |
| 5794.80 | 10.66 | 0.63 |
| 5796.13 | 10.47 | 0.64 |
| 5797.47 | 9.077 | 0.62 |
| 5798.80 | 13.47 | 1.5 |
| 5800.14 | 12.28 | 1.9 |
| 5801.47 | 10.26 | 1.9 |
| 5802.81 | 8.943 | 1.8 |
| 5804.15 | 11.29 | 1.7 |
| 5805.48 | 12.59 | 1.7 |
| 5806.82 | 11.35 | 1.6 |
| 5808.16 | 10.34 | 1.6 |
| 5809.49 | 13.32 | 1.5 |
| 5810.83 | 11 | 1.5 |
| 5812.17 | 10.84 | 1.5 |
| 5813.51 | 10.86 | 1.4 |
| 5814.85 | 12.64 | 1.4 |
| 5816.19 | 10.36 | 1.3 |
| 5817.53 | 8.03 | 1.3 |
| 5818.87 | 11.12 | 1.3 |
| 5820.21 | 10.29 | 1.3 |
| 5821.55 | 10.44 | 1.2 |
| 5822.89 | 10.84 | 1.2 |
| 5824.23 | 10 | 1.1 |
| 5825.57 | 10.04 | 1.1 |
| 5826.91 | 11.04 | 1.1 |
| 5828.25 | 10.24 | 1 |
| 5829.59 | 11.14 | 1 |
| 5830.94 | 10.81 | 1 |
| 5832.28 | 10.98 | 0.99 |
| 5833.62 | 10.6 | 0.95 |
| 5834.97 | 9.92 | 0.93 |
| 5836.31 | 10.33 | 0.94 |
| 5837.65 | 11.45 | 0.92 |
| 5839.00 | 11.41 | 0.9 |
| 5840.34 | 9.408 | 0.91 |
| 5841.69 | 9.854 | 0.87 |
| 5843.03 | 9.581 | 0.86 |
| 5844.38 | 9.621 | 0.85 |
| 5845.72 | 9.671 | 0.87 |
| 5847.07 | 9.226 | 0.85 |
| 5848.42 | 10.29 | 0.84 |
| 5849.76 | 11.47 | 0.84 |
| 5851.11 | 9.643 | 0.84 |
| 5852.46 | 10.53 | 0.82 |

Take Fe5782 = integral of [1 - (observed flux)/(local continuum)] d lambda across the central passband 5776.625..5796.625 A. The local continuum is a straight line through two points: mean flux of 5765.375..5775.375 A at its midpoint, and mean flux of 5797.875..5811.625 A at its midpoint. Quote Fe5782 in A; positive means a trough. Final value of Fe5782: 1.3 A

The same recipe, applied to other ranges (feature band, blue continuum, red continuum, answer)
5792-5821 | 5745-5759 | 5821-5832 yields -1.3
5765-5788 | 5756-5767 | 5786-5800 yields 0.8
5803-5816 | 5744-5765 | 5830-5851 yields -1.5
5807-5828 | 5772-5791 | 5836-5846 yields -1.3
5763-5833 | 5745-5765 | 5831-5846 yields -2.3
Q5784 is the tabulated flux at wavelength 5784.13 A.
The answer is 9.569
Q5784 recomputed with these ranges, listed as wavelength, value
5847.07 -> 9.226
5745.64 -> 10.45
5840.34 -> 9.408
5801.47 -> 10.26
